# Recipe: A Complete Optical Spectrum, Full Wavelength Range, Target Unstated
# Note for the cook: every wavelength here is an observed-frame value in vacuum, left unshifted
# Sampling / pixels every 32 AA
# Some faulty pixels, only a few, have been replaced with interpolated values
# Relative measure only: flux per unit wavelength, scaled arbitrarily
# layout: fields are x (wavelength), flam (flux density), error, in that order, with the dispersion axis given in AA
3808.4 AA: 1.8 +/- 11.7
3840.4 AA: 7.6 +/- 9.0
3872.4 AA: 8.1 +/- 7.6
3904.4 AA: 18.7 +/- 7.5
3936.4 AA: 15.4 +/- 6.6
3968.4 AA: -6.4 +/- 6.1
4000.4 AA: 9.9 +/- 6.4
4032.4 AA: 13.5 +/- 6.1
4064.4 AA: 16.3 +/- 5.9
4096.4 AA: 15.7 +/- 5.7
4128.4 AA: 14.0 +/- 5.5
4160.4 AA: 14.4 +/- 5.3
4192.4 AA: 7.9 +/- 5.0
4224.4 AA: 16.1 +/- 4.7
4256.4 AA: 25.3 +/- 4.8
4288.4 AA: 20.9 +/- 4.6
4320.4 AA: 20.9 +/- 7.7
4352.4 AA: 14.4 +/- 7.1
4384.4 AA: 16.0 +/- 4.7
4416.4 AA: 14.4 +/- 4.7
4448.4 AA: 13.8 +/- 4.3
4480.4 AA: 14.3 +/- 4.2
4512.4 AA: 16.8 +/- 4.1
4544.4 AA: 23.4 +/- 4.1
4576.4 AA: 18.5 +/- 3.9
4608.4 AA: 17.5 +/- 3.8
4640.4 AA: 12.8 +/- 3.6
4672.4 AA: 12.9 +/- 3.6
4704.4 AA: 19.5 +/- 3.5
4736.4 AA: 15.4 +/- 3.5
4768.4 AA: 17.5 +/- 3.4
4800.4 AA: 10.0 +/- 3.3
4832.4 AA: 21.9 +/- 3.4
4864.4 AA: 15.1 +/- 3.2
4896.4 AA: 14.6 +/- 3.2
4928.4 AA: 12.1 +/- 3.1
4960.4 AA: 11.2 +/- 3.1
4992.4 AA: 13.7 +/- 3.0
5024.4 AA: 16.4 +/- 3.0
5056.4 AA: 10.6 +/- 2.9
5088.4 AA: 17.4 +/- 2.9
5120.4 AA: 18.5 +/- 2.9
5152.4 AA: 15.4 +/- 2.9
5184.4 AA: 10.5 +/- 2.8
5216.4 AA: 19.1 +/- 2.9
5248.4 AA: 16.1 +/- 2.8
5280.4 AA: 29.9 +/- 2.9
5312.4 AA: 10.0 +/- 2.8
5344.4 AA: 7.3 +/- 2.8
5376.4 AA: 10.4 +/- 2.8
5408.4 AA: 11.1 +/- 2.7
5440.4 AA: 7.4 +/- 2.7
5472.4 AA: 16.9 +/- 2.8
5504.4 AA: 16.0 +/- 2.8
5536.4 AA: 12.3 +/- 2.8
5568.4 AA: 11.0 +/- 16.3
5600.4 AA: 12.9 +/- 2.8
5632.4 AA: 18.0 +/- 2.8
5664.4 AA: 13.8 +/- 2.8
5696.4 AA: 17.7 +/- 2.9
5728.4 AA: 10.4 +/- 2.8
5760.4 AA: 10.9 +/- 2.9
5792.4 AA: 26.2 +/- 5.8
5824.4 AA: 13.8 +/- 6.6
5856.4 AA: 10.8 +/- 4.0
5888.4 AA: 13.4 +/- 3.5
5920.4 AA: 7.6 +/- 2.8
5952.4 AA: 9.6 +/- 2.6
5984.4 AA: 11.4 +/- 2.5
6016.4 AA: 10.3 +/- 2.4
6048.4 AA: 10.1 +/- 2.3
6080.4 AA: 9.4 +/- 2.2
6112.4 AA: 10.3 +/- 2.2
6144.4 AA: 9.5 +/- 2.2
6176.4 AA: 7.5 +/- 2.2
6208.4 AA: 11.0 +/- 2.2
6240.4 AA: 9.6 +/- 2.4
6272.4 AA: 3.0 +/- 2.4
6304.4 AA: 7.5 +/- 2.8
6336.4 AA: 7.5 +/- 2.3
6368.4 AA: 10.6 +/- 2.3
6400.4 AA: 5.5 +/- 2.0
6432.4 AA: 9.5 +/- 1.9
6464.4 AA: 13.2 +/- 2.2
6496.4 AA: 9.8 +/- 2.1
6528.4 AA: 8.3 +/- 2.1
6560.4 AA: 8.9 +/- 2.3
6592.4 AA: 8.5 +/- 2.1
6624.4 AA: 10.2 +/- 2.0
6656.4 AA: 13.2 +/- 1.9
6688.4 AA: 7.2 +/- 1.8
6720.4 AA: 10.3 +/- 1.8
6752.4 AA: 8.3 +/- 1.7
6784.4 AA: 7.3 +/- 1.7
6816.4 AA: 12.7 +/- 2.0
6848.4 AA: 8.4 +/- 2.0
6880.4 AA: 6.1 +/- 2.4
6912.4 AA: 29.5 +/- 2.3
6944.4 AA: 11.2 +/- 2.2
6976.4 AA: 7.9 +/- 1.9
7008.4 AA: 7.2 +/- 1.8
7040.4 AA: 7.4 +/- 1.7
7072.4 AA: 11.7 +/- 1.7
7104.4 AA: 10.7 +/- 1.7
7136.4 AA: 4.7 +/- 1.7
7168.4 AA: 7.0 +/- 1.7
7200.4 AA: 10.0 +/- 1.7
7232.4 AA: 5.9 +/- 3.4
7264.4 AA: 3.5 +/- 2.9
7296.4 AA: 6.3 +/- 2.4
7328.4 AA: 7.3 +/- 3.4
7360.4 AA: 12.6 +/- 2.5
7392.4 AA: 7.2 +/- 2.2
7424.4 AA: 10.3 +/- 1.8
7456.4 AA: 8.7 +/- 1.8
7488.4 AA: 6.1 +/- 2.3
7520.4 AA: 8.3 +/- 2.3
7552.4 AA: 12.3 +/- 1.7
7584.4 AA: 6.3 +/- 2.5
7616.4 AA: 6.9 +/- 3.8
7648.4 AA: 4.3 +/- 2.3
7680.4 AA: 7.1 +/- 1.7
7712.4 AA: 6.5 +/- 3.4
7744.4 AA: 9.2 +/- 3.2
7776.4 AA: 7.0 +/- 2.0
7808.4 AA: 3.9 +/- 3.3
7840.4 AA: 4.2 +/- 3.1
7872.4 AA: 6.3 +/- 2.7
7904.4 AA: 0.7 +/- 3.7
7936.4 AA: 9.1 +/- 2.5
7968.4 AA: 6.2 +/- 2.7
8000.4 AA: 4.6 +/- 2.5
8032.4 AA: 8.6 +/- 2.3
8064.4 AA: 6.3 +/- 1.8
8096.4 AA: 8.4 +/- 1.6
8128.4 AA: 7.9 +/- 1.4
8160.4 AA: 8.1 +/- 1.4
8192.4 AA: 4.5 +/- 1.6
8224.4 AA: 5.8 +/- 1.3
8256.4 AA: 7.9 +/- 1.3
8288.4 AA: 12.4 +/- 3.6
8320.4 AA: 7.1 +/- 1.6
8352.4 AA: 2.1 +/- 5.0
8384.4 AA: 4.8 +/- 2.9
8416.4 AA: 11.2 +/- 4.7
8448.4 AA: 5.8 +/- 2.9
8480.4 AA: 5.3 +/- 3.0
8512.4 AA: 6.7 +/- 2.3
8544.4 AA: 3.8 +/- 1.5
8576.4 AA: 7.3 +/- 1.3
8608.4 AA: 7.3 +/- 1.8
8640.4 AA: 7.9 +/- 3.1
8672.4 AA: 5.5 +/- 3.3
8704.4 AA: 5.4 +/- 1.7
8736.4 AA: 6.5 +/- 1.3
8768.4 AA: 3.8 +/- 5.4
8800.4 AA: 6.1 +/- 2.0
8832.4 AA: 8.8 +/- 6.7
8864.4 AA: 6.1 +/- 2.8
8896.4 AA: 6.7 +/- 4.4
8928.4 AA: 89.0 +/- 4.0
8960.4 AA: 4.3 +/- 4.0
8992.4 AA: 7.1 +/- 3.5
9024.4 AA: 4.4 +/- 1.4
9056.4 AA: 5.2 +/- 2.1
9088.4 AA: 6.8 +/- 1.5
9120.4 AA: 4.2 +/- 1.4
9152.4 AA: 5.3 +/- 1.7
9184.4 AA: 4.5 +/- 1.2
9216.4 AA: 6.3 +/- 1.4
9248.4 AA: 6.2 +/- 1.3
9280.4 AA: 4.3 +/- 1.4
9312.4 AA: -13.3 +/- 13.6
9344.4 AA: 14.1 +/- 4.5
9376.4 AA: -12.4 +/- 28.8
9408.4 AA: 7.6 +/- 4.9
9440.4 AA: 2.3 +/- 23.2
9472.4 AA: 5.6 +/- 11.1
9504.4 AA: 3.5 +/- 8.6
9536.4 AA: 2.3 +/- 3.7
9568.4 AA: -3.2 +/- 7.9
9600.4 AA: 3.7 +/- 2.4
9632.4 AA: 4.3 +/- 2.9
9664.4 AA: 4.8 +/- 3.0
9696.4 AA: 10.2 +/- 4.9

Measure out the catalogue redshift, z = 0.05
